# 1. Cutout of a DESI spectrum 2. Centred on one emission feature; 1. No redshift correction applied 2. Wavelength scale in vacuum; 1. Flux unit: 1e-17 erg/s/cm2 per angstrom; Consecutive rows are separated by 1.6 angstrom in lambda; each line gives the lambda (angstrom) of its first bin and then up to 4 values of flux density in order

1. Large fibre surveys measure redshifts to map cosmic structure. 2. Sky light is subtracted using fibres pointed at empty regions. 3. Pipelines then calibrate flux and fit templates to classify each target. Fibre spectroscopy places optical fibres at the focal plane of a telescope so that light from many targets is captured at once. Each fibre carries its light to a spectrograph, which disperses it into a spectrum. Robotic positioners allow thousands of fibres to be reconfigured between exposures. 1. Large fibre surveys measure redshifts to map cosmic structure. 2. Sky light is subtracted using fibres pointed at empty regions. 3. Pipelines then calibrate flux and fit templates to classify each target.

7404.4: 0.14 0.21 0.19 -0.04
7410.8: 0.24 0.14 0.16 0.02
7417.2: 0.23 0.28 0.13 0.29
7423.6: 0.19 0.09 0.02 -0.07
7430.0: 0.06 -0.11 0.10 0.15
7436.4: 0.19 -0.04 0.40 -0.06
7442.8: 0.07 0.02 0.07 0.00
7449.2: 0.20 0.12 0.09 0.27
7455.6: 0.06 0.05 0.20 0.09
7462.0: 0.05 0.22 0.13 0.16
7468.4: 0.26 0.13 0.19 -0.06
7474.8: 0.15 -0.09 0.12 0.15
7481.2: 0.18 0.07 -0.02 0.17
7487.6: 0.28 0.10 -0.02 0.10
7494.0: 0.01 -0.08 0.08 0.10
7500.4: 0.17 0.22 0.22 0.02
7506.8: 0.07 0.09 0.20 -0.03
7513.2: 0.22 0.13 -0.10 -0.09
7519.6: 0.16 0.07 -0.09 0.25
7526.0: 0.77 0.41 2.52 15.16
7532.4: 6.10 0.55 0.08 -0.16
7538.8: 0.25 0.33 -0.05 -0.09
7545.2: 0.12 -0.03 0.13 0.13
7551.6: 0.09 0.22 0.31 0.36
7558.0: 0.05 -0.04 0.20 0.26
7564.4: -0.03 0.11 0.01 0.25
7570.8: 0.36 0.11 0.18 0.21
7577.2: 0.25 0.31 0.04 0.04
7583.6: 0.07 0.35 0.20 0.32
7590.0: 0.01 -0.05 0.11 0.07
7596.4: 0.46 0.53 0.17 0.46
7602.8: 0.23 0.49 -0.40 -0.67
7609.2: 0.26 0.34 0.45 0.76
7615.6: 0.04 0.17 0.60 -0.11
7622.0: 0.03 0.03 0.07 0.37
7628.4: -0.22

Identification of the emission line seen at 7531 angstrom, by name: H-alpha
